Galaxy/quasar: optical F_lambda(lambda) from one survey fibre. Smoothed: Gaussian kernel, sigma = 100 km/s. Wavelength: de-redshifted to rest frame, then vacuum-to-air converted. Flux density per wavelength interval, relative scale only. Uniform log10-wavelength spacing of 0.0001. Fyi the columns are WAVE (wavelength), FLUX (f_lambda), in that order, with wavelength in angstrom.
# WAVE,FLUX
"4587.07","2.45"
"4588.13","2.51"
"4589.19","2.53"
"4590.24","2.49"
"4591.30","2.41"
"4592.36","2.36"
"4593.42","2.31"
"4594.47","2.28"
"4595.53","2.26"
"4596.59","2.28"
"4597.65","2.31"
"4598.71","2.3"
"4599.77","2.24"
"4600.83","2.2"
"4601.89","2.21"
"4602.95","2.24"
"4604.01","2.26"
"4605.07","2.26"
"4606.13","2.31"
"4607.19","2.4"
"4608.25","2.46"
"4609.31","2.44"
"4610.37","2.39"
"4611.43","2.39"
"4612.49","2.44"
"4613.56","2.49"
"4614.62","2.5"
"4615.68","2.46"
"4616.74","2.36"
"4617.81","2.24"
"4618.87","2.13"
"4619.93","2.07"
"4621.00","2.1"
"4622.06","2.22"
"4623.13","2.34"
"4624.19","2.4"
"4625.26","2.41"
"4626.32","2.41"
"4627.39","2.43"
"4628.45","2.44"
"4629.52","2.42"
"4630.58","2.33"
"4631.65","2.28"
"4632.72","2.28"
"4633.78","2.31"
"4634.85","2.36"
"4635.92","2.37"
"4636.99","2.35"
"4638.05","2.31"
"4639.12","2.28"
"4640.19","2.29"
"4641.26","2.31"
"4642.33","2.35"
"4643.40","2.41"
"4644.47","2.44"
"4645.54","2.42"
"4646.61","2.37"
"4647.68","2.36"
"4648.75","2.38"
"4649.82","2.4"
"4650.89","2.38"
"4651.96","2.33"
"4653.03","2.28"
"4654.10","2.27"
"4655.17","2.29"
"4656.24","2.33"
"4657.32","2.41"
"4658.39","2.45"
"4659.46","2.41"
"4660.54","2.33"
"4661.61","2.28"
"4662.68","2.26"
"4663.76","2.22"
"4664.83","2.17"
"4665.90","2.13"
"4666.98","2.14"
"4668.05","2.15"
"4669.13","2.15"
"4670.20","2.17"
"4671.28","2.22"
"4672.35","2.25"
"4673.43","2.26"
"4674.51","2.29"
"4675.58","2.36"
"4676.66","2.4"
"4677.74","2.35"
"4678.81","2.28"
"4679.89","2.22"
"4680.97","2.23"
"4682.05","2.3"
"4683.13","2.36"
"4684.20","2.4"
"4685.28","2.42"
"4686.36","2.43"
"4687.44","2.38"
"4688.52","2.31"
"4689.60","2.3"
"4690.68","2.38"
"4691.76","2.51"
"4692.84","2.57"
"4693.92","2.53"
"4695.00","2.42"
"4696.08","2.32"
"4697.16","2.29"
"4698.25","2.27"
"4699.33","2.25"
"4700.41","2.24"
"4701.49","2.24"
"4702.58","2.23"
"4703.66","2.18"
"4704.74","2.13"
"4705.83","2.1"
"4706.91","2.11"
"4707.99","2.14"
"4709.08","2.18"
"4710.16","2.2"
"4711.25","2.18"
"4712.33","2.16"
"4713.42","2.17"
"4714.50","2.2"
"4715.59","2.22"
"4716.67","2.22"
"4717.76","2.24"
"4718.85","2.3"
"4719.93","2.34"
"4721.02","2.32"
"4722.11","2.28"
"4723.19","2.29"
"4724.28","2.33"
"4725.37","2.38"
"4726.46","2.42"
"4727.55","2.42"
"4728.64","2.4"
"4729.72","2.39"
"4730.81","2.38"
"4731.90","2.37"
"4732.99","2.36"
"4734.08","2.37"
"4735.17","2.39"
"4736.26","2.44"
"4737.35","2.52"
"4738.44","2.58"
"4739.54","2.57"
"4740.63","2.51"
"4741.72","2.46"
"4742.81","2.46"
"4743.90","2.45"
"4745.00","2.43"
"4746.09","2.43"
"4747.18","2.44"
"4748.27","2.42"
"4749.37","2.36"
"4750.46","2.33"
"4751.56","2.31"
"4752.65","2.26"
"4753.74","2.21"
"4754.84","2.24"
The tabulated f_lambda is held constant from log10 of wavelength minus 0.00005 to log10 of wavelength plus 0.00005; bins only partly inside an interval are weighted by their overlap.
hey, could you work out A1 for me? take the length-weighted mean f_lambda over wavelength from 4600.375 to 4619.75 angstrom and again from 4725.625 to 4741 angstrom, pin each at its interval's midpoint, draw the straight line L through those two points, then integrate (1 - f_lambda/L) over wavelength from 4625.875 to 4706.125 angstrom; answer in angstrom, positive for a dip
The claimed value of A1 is 2.2 angstrom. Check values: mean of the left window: 2.34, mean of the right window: 2.43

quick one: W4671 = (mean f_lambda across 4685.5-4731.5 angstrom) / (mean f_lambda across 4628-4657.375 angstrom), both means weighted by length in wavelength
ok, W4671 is 1.0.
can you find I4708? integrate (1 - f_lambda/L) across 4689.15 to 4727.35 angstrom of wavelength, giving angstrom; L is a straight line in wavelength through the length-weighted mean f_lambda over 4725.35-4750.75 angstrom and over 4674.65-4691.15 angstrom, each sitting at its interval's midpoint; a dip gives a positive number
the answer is 1.7 angstrom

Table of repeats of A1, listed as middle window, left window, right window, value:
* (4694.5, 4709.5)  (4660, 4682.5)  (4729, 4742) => 0.8 angstrom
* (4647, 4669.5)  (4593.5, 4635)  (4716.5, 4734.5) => 0.4 angstrom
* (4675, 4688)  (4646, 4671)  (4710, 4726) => -0.4 angstrom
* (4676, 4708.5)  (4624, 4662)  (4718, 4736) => 0.7 angstrom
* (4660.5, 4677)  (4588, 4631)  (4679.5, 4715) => 0.5 angstrom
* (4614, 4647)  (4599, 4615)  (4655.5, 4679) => -0.2 angstrom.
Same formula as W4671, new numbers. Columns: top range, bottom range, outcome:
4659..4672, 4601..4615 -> 0.94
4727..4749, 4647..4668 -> 1.06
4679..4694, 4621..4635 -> 1.01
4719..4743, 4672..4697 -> 1.02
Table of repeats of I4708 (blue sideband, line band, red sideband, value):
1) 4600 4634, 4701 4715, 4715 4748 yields 1.2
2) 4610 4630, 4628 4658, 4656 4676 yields -0.6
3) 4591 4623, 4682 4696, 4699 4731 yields -0.9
